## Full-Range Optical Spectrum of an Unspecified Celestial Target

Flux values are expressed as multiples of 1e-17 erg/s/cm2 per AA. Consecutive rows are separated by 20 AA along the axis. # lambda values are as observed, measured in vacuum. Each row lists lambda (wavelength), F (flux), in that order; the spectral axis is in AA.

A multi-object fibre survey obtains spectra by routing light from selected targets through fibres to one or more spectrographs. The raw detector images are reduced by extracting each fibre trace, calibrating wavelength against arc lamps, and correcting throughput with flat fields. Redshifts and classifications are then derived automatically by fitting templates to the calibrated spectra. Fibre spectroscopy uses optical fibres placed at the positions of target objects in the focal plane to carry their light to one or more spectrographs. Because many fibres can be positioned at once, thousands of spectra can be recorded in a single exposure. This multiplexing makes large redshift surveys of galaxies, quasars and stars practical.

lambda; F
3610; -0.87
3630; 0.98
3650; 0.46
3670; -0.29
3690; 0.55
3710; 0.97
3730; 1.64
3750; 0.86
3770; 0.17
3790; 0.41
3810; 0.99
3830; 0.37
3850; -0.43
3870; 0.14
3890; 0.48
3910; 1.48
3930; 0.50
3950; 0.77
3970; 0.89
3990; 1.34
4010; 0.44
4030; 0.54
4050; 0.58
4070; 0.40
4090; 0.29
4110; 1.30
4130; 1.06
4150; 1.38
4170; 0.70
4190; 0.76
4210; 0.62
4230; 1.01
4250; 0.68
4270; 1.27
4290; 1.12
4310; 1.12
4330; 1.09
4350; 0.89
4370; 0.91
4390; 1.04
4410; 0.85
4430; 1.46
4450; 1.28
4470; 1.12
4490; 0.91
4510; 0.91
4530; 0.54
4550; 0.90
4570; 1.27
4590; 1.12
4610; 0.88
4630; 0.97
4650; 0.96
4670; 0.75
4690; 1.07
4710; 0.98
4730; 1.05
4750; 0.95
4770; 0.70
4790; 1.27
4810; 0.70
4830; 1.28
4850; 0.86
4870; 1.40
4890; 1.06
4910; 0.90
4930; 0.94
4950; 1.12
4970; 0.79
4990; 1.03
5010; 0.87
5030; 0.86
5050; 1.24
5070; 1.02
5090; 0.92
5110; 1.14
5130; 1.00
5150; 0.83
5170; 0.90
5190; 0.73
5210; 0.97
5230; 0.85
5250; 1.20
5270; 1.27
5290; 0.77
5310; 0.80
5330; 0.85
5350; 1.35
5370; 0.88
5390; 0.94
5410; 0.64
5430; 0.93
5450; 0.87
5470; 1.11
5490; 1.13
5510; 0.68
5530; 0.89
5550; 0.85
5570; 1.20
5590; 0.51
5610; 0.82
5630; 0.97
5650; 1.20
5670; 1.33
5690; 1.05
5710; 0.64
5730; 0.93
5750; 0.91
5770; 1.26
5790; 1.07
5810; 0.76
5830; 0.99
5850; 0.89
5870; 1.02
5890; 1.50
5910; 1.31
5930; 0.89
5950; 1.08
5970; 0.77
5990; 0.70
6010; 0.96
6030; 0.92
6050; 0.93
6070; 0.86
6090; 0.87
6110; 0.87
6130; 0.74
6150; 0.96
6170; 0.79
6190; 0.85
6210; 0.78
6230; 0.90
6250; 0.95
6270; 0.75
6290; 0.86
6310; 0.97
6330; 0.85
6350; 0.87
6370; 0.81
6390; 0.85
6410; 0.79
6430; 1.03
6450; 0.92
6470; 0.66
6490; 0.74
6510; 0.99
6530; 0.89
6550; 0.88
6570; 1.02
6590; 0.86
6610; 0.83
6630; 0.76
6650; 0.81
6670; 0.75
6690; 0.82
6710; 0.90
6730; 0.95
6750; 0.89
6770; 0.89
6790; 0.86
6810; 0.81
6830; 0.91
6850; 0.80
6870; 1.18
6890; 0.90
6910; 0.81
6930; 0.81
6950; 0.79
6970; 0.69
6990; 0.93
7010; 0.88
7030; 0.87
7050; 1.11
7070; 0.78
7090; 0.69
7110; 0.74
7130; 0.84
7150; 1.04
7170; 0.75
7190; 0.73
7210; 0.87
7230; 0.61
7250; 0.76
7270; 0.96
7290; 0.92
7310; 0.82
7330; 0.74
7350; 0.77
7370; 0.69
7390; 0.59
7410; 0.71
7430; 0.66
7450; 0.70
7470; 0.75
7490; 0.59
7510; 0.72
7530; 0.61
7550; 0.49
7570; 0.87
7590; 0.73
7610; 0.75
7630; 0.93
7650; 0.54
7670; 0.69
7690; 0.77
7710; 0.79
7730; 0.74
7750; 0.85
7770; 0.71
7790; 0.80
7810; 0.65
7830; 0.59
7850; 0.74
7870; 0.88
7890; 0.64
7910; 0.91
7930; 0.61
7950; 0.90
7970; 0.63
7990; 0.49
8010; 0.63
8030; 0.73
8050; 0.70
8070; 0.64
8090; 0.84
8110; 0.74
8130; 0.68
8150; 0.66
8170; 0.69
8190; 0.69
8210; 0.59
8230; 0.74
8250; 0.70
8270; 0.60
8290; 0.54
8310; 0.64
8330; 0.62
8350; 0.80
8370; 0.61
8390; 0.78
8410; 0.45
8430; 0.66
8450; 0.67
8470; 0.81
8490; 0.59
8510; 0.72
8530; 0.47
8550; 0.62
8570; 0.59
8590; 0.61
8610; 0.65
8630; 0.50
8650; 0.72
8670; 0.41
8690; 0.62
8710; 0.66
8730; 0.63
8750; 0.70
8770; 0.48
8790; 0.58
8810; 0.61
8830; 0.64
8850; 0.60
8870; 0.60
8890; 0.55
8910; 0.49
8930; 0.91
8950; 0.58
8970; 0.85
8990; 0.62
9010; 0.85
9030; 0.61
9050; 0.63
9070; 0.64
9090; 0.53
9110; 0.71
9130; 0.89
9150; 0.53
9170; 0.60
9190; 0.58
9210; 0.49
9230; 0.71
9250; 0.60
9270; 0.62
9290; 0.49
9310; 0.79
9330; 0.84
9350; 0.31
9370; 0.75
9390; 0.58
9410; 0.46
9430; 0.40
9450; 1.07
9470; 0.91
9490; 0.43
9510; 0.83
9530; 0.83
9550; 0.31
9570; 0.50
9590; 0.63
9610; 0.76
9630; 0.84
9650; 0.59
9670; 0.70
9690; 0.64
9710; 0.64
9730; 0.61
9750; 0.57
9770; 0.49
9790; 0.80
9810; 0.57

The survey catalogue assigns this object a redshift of 0.047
